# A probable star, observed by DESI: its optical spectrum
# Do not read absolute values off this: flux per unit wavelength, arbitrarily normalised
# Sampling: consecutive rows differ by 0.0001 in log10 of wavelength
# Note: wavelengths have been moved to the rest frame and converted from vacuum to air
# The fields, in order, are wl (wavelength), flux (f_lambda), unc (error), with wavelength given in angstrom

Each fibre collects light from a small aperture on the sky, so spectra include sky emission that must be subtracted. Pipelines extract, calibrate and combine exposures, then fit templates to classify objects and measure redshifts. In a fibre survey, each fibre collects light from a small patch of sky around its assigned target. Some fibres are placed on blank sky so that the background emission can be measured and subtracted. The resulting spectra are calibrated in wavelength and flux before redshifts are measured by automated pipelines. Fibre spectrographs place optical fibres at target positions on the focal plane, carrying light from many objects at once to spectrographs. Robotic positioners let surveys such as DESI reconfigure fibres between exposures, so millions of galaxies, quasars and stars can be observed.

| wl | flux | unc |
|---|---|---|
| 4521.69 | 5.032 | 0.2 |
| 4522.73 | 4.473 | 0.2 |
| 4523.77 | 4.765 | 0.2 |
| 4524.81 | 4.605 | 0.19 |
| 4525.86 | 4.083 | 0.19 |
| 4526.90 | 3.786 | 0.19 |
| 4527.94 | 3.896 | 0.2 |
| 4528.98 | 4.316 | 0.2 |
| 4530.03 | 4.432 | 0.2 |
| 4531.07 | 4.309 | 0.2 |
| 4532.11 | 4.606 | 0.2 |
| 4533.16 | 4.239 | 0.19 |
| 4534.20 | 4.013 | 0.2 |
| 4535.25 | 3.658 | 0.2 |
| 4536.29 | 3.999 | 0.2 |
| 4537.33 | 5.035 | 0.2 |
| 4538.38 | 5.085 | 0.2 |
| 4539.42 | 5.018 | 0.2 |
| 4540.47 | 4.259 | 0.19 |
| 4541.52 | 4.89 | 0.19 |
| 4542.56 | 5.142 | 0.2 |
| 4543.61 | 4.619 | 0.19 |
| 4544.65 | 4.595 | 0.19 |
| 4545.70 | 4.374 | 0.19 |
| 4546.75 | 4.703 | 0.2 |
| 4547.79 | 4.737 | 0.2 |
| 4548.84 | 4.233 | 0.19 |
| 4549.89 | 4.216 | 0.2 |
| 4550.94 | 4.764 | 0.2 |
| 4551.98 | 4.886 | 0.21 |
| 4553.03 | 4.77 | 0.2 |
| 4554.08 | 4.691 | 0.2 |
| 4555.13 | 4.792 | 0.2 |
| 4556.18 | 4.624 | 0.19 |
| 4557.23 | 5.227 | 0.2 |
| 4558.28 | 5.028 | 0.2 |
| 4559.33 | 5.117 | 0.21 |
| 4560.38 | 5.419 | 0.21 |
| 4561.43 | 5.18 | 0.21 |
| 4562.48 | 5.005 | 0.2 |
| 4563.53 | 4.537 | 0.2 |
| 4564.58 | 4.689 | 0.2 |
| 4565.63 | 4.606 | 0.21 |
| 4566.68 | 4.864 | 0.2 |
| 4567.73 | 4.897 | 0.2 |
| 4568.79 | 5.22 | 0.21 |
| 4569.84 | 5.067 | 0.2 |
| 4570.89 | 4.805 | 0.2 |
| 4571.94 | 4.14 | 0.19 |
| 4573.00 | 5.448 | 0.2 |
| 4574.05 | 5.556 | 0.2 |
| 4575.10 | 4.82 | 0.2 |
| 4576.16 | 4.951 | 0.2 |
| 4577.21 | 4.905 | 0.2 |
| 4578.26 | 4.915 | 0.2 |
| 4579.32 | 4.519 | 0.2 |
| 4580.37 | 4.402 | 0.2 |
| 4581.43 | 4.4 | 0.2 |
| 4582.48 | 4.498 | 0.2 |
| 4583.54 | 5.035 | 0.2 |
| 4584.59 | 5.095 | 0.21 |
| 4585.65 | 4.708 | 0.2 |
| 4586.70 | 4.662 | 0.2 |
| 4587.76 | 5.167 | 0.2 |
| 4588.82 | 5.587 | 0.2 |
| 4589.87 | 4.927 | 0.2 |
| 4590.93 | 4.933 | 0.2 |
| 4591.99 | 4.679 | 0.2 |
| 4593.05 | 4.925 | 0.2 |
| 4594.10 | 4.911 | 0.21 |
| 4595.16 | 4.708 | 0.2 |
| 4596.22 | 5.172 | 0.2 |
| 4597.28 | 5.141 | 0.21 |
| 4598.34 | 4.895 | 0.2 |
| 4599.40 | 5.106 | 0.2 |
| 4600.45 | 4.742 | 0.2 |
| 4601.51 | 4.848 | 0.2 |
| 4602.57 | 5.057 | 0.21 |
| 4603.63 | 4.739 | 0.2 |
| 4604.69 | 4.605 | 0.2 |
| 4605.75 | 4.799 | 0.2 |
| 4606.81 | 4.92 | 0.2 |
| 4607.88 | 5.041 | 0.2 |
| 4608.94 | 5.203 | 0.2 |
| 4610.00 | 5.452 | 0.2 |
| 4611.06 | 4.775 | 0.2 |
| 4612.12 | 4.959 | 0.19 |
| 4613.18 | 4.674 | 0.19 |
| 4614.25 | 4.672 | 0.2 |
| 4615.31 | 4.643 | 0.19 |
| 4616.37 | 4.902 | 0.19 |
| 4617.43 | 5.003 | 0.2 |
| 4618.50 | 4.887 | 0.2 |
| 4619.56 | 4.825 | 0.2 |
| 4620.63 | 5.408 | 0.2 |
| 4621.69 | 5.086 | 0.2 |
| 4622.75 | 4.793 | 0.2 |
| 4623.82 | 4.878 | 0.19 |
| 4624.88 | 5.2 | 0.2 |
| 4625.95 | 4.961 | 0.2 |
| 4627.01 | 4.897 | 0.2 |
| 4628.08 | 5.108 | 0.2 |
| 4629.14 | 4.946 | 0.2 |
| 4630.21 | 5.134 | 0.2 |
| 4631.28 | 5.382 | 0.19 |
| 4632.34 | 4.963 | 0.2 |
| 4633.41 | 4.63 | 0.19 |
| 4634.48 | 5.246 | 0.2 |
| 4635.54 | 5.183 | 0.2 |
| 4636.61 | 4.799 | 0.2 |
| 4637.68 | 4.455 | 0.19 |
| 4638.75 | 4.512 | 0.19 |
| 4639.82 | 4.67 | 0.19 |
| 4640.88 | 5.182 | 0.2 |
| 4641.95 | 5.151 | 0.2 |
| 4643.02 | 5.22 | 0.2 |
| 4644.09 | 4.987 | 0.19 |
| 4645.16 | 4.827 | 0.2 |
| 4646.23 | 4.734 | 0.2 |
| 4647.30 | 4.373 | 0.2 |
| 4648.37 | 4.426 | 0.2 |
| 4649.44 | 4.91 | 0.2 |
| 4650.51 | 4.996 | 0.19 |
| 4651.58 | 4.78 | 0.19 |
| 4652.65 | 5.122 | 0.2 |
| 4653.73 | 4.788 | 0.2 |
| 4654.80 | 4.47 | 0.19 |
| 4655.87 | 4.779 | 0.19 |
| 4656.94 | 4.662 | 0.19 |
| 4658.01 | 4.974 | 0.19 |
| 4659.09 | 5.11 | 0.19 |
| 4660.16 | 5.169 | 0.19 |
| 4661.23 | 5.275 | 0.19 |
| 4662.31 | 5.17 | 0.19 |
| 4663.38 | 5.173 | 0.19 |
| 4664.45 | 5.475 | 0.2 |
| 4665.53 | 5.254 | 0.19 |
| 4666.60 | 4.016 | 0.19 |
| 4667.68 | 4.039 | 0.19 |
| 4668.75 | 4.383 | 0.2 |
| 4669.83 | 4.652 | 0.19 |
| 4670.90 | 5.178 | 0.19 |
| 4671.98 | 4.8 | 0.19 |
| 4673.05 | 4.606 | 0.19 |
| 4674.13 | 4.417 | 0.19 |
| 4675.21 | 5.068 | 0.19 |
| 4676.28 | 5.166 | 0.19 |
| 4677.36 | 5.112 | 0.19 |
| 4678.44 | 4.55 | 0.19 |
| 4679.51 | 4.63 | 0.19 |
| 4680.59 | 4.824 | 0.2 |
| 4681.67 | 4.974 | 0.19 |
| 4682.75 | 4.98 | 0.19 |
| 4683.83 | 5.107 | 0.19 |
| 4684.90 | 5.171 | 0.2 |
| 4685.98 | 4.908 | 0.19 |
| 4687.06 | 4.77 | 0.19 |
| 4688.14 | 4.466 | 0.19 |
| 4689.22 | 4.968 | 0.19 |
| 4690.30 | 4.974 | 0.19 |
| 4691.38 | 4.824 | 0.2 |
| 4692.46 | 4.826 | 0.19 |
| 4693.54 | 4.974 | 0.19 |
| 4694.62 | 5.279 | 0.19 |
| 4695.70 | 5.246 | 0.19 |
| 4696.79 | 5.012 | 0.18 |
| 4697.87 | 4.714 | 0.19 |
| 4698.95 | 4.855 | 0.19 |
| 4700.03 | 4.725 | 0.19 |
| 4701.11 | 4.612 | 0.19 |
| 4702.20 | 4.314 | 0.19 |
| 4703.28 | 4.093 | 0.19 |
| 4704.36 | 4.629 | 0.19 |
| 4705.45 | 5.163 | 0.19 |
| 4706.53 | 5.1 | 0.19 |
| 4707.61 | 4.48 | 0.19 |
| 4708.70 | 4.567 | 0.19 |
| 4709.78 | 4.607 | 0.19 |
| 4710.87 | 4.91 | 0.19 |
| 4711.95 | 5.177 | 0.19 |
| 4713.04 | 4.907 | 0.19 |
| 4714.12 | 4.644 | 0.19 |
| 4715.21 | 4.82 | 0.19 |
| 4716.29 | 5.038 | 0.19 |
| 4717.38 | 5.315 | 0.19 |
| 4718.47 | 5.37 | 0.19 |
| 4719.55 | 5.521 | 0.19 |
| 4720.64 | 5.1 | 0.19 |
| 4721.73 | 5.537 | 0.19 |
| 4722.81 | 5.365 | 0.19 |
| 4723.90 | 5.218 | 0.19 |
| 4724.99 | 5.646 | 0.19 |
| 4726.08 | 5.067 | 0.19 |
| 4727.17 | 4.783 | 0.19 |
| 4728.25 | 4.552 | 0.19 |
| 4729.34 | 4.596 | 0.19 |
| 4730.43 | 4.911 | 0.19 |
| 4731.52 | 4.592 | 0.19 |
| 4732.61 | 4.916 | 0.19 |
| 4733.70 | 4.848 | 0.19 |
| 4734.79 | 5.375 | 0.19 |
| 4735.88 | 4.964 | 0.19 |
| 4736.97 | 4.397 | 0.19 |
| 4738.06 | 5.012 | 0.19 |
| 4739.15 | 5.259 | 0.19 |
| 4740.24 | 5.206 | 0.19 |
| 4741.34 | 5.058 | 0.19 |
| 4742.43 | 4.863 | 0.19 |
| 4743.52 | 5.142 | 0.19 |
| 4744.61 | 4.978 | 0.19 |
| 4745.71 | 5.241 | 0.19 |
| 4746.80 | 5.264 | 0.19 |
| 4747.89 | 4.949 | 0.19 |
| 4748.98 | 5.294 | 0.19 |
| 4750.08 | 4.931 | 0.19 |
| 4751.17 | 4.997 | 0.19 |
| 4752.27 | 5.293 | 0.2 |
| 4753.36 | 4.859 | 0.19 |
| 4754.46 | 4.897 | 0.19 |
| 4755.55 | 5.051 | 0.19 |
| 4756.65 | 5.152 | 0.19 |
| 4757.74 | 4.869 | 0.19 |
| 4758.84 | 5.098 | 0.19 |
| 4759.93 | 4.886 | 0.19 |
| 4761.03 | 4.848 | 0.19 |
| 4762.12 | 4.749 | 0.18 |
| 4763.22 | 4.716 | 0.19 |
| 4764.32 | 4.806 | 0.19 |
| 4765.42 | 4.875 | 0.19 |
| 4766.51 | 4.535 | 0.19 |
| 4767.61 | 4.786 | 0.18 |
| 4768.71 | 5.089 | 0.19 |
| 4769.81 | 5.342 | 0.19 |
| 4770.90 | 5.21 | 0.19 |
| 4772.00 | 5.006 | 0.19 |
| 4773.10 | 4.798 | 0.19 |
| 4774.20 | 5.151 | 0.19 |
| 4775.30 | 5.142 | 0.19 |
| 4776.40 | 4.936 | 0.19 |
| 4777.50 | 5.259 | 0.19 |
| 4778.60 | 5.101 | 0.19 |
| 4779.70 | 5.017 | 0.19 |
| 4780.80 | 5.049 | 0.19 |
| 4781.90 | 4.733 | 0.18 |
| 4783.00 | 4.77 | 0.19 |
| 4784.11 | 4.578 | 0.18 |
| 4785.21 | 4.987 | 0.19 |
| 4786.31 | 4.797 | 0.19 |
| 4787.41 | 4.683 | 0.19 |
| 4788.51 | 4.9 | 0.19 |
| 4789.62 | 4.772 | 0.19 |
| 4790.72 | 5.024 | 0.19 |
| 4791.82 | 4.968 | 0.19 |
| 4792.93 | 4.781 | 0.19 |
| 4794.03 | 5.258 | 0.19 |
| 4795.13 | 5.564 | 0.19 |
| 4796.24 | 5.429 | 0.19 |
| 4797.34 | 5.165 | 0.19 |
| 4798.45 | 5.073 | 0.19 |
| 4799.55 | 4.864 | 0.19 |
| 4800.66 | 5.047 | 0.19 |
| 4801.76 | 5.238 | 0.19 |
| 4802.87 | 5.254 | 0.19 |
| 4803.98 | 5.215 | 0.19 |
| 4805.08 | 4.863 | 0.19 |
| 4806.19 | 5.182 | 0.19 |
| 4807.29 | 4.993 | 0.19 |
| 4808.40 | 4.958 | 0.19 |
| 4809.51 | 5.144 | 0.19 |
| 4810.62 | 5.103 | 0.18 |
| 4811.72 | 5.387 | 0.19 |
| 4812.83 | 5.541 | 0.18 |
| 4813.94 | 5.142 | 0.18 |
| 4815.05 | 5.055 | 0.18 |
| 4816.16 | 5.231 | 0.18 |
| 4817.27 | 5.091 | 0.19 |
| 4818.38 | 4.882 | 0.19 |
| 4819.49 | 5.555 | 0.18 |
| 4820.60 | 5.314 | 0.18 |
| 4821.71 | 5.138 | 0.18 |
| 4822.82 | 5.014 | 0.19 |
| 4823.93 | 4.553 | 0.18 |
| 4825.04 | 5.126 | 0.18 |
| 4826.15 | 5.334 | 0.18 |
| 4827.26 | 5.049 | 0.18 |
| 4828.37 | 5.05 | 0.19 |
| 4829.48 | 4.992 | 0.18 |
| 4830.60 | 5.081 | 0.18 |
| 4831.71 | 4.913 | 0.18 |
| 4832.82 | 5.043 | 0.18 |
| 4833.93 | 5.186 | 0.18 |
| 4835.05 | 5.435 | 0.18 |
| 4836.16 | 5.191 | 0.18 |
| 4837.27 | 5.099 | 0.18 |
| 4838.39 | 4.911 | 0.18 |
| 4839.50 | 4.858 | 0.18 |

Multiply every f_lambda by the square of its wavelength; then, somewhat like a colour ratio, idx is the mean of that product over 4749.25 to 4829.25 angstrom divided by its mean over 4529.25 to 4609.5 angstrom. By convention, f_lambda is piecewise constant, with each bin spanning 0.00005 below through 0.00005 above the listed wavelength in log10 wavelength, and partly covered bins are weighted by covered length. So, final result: 1.15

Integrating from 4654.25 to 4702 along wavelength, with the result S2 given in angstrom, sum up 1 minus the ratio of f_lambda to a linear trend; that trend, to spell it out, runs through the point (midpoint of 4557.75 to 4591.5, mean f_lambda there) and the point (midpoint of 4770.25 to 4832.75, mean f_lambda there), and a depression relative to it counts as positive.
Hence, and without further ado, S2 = 1.1 angstrom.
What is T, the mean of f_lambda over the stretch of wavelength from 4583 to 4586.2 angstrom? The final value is 4.95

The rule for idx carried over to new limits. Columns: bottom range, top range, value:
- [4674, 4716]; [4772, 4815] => 1.09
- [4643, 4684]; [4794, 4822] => 1.14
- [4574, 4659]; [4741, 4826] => 1.10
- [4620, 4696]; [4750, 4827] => 1.08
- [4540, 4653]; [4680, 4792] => 1.08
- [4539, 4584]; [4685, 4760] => 1.11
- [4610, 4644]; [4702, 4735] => 1.04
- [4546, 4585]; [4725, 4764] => 1.11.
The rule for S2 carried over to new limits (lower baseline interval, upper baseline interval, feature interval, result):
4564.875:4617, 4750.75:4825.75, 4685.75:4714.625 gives 0.9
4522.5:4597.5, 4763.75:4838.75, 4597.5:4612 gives -0.5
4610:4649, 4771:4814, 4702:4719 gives 0.5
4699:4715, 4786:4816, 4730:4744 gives -0.4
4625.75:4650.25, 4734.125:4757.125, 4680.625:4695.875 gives 0.1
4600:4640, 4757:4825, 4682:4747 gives 0.4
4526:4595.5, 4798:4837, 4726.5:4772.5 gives 0.6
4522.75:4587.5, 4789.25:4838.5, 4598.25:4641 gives -1.2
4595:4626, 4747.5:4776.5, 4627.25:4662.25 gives 0.3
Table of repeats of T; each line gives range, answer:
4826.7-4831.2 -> 5.04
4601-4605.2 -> 4.81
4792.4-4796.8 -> 5.27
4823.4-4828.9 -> 5.03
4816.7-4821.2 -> 5.21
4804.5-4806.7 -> 5.03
